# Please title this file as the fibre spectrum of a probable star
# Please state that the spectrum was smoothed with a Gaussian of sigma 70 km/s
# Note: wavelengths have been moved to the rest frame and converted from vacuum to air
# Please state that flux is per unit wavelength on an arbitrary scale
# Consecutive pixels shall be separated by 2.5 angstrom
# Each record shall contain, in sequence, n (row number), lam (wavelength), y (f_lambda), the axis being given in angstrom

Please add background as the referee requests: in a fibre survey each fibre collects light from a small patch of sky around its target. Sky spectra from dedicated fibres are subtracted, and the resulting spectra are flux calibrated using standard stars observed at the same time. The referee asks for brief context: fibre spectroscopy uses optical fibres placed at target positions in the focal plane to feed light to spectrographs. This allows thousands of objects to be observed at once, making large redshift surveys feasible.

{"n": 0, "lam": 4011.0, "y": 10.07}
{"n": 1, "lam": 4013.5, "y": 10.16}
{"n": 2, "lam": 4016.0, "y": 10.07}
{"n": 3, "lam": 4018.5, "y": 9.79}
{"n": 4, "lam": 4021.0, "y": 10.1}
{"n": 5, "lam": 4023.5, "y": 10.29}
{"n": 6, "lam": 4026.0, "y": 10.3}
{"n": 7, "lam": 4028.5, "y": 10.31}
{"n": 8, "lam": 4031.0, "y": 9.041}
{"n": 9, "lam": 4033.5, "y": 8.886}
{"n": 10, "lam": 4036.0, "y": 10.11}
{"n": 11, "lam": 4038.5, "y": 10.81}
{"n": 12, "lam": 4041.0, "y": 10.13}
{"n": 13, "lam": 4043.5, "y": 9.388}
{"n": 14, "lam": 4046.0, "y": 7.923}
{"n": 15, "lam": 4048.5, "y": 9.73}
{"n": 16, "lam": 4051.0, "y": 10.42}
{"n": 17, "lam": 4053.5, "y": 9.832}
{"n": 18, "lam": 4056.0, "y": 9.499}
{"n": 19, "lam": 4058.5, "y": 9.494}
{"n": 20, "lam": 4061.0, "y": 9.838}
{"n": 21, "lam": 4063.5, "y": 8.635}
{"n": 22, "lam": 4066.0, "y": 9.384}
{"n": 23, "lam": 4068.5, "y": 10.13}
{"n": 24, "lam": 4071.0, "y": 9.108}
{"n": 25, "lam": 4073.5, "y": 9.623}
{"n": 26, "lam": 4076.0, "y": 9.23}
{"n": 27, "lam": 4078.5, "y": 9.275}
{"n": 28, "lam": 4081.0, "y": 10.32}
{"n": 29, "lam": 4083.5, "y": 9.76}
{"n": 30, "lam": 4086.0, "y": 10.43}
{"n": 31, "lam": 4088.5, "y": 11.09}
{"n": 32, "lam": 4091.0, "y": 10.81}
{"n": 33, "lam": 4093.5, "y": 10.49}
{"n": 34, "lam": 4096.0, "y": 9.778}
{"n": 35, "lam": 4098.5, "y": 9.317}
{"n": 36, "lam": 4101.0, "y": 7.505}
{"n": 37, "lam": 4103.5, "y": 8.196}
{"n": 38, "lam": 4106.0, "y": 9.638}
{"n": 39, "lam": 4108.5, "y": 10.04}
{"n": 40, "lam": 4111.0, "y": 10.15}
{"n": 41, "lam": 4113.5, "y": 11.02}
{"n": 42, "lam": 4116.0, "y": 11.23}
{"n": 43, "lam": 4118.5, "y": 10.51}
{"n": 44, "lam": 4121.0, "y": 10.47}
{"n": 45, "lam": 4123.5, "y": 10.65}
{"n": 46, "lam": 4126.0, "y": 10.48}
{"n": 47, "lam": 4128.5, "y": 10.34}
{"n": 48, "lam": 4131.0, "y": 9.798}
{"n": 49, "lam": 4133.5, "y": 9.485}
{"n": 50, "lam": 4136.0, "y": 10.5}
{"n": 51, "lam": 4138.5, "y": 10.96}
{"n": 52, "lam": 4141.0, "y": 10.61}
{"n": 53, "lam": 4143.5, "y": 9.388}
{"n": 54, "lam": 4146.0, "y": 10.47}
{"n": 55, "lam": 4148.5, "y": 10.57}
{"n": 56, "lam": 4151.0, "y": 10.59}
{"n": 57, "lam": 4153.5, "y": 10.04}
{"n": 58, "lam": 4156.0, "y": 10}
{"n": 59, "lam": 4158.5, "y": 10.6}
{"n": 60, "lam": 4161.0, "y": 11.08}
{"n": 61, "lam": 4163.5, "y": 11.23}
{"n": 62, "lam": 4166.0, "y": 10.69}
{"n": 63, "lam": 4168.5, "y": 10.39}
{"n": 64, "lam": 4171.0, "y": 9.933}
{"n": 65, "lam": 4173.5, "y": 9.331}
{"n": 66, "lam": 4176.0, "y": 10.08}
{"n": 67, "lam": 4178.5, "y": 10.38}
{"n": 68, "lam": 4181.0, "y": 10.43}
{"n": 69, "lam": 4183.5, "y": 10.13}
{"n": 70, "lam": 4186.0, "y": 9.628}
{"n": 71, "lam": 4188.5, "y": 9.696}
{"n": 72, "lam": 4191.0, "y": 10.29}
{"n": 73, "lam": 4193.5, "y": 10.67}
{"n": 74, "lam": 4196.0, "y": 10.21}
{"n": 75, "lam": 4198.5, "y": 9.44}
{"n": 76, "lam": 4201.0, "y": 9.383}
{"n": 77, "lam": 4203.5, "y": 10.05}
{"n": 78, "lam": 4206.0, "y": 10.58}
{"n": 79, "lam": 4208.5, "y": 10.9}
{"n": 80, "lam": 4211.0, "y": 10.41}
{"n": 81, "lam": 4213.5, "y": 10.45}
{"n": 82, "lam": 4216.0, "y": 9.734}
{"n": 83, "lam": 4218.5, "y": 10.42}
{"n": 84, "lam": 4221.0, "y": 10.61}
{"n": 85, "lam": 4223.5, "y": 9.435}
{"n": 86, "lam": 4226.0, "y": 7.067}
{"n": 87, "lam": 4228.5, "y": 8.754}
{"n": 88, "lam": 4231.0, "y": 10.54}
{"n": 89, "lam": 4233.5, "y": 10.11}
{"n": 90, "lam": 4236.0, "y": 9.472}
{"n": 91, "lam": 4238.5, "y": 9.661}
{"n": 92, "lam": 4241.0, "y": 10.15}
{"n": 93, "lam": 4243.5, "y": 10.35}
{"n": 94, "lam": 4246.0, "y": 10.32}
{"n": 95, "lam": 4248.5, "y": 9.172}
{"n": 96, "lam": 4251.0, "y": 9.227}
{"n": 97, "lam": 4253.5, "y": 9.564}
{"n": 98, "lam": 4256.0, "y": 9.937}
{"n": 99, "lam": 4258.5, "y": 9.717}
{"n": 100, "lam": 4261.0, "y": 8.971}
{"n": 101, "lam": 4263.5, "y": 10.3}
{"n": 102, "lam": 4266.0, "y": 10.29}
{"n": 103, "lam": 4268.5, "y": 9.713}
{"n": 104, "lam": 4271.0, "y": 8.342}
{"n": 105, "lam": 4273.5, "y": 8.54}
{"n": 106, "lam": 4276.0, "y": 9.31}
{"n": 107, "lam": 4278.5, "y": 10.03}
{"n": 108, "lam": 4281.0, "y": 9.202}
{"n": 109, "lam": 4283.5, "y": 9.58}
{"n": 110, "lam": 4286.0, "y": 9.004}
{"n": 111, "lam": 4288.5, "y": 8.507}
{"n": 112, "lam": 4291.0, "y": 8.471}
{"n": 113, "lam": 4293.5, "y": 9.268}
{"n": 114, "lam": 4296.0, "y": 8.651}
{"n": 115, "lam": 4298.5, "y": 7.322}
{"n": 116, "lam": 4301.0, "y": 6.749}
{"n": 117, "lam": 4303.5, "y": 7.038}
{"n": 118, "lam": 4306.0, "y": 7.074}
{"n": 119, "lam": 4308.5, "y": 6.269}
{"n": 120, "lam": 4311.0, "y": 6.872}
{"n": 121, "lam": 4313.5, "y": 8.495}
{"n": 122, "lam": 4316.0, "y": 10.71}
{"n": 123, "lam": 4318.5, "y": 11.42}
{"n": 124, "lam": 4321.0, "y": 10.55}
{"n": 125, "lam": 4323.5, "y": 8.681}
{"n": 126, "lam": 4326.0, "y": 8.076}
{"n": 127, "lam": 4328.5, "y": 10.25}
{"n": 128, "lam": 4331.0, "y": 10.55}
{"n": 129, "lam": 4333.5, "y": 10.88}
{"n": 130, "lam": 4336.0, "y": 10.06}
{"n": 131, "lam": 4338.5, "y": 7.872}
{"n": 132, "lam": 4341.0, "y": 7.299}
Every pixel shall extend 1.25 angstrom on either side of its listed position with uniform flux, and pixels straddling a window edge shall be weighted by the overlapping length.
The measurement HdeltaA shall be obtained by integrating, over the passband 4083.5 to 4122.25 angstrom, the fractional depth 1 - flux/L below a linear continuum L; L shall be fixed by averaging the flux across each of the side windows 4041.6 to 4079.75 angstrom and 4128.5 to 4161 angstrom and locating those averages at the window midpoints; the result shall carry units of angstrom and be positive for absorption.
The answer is -0.7 angstrom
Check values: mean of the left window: 9.45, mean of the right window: 10.3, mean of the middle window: 10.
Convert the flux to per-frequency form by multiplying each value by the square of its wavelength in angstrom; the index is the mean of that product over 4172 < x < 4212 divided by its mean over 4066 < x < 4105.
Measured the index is 1.1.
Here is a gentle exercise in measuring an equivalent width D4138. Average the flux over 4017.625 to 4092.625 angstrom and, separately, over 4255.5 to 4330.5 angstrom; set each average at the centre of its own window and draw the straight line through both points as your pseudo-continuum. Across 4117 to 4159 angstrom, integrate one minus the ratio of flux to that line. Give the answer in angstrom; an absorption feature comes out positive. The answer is -3.7 angstrom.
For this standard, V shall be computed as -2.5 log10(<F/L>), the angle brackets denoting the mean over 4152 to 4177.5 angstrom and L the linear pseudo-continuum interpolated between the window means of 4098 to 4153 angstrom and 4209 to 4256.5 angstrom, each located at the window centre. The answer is -0.039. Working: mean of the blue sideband 10.1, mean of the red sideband 9.77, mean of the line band 10.3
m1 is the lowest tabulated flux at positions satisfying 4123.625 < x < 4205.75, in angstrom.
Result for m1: 9.331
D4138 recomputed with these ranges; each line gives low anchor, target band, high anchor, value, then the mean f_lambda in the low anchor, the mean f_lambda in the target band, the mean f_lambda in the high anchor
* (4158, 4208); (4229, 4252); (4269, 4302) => -1.17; 10.2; 9.86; 8.73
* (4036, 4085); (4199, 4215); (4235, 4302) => -1.50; 9.62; 10.2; 9.26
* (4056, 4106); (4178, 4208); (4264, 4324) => -3.02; 9.6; 10.1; 8.77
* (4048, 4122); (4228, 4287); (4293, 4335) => -3.83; 9.83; 9.61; 8.75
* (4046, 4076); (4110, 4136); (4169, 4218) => -1.67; 9.52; 10.4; 10.1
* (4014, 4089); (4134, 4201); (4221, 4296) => -4.82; 9.76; 10.3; 9.42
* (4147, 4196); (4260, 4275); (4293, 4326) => -0.69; 10.3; 9.36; 8.36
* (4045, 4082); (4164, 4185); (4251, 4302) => -2.07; 9.5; 10.2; 9.09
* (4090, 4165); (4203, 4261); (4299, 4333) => -2.90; 10.2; 9.83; 8.69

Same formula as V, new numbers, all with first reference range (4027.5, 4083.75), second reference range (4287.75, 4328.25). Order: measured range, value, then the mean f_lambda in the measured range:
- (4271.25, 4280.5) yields -0.07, 9.18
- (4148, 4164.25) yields -0.16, 10.6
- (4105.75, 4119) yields -0.13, 10.5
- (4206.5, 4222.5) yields -0.18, 10.4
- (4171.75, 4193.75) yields -0.12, 10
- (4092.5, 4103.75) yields 0.04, 9.1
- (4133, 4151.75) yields -0.13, 10.3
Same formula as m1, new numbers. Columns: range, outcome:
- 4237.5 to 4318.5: 6.269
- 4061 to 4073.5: 8.635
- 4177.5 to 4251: 7.067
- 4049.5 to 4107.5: 7.505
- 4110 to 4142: 9.485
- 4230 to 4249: 9.172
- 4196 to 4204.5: 9.383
